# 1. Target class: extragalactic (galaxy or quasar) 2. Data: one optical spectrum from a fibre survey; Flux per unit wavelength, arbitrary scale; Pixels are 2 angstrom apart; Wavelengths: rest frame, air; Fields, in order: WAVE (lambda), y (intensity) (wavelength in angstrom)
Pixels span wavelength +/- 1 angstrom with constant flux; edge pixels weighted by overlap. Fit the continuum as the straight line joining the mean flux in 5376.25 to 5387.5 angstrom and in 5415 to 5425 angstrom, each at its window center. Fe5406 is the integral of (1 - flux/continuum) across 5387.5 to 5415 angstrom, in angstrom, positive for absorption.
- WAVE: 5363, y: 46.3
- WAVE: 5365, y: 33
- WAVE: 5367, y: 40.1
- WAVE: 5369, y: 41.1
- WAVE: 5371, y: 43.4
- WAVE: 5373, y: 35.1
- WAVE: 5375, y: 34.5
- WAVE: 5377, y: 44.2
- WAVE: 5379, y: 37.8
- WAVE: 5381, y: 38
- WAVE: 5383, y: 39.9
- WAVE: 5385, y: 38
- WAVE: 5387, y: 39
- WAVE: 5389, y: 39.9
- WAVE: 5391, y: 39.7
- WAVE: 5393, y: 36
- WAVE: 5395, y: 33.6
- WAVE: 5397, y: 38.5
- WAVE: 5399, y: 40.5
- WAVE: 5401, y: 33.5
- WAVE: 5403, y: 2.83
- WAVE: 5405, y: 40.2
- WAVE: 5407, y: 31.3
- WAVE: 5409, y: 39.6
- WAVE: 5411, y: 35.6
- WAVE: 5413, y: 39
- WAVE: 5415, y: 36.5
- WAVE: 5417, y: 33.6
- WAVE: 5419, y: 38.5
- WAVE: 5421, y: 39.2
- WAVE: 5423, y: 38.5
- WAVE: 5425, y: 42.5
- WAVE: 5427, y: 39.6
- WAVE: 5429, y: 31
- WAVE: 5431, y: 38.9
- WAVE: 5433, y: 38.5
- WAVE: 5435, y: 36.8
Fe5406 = 2.7 angstrom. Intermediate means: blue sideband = 39.4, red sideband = 37.9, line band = 34.8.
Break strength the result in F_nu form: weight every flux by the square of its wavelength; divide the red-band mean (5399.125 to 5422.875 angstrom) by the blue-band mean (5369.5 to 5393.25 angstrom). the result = 0.9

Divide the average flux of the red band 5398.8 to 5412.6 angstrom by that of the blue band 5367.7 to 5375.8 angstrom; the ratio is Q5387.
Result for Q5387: 0.82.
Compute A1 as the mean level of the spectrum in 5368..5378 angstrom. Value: 39.7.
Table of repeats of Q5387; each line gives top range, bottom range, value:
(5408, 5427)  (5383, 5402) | 1.01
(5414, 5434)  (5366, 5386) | 0.96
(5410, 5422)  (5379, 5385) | 0.96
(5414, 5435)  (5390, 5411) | 1.12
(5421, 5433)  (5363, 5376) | 0.99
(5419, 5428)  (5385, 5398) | 1.05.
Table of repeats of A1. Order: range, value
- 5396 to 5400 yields 39.5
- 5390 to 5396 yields 36.4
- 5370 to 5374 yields 39.2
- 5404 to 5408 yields 35.8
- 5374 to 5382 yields 38.6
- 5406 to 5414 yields 36.4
